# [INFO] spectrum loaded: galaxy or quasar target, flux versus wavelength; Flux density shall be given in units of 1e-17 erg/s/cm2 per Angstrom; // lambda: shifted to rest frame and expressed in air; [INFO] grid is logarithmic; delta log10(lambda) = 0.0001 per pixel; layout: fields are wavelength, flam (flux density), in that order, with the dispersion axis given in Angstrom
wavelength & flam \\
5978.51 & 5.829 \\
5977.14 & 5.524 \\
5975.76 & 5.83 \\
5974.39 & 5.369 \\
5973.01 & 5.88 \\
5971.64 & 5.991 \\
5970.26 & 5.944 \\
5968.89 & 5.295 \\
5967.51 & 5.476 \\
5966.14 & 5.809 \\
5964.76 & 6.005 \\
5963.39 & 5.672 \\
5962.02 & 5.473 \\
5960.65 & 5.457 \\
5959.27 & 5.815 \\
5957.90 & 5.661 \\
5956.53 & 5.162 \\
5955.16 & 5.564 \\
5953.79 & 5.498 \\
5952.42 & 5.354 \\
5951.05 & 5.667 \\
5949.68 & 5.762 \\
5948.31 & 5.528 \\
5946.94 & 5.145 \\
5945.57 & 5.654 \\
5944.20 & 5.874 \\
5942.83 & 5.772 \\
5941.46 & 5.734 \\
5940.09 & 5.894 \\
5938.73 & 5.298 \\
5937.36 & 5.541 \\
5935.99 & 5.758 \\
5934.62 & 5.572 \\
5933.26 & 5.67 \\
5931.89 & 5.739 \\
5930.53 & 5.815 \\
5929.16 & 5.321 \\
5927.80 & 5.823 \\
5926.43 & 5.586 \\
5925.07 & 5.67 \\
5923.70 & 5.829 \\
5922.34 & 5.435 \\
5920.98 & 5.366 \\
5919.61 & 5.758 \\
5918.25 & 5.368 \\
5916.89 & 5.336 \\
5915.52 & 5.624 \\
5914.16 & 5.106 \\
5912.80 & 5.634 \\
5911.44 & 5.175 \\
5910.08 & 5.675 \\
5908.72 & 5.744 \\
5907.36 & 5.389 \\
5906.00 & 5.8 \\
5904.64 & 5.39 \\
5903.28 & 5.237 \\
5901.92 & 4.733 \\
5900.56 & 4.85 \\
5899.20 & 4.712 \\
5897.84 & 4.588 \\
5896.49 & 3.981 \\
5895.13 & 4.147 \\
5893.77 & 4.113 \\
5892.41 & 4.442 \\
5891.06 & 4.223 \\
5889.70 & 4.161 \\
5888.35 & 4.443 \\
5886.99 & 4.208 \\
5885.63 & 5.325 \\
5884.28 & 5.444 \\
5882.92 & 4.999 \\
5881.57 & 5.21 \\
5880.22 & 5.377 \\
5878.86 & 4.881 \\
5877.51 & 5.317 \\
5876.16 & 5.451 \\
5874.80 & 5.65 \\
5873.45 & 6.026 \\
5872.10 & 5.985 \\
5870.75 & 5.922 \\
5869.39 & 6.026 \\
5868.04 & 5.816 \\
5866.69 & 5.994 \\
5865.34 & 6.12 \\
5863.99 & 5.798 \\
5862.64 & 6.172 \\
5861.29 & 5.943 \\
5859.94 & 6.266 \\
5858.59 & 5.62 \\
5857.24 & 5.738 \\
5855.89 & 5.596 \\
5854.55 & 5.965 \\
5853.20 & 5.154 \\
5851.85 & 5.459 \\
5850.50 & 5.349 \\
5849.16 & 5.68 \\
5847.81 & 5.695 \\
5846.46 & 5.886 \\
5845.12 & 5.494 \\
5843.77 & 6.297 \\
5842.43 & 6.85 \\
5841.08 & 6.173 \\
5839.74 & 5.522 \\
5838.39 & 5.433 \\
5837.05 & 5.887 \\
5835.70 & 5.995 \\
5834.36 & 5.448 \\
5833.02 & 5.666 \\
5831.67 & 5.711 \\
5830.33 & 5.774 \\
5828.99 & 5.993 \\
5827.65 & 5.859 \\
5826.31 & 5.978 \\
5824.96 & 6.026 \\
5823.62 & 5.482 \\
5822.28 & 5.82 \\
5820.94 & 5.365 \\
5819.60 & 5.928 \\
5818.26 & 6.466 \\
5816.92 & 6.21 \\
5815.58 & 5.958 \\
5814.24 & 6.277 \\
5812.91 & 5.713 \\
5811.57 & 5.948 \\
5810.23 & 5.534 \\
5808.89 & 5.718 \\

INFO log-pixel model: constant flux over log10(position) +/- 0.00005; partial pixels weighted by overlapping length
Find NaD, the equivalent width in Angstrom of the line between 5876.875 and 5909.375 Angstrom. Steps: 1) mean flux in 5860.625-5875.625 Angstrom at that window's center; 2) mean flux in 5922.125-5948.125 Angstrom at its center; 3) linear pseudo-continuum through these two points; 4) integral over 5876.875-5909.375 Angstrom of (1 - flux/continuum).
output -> 5.4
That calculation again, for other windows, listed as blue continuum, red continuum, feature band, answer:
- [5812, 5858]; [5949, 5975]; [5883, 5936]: 4.9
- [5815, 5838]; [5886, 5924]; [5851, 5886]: -1.7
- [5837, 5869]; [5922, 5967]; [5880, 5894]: 2.5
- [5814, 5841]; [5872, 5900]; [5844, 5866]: -1.6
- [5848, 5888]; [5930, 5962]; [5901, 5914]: 0.5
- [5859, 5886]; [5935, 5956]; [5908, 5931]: 0.4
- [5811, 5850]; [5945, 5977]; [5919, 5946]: 0.1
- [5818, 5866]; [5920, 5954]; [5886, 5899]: 3.2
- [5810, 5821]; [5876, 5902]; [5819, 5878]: -4.4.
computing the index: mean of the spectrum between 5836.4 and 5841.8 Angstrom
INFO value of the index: 5.76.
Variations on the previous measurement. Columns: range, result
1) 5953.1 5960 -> 5.54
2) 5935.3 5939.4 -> 5.52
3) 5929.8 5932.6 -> 5.76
